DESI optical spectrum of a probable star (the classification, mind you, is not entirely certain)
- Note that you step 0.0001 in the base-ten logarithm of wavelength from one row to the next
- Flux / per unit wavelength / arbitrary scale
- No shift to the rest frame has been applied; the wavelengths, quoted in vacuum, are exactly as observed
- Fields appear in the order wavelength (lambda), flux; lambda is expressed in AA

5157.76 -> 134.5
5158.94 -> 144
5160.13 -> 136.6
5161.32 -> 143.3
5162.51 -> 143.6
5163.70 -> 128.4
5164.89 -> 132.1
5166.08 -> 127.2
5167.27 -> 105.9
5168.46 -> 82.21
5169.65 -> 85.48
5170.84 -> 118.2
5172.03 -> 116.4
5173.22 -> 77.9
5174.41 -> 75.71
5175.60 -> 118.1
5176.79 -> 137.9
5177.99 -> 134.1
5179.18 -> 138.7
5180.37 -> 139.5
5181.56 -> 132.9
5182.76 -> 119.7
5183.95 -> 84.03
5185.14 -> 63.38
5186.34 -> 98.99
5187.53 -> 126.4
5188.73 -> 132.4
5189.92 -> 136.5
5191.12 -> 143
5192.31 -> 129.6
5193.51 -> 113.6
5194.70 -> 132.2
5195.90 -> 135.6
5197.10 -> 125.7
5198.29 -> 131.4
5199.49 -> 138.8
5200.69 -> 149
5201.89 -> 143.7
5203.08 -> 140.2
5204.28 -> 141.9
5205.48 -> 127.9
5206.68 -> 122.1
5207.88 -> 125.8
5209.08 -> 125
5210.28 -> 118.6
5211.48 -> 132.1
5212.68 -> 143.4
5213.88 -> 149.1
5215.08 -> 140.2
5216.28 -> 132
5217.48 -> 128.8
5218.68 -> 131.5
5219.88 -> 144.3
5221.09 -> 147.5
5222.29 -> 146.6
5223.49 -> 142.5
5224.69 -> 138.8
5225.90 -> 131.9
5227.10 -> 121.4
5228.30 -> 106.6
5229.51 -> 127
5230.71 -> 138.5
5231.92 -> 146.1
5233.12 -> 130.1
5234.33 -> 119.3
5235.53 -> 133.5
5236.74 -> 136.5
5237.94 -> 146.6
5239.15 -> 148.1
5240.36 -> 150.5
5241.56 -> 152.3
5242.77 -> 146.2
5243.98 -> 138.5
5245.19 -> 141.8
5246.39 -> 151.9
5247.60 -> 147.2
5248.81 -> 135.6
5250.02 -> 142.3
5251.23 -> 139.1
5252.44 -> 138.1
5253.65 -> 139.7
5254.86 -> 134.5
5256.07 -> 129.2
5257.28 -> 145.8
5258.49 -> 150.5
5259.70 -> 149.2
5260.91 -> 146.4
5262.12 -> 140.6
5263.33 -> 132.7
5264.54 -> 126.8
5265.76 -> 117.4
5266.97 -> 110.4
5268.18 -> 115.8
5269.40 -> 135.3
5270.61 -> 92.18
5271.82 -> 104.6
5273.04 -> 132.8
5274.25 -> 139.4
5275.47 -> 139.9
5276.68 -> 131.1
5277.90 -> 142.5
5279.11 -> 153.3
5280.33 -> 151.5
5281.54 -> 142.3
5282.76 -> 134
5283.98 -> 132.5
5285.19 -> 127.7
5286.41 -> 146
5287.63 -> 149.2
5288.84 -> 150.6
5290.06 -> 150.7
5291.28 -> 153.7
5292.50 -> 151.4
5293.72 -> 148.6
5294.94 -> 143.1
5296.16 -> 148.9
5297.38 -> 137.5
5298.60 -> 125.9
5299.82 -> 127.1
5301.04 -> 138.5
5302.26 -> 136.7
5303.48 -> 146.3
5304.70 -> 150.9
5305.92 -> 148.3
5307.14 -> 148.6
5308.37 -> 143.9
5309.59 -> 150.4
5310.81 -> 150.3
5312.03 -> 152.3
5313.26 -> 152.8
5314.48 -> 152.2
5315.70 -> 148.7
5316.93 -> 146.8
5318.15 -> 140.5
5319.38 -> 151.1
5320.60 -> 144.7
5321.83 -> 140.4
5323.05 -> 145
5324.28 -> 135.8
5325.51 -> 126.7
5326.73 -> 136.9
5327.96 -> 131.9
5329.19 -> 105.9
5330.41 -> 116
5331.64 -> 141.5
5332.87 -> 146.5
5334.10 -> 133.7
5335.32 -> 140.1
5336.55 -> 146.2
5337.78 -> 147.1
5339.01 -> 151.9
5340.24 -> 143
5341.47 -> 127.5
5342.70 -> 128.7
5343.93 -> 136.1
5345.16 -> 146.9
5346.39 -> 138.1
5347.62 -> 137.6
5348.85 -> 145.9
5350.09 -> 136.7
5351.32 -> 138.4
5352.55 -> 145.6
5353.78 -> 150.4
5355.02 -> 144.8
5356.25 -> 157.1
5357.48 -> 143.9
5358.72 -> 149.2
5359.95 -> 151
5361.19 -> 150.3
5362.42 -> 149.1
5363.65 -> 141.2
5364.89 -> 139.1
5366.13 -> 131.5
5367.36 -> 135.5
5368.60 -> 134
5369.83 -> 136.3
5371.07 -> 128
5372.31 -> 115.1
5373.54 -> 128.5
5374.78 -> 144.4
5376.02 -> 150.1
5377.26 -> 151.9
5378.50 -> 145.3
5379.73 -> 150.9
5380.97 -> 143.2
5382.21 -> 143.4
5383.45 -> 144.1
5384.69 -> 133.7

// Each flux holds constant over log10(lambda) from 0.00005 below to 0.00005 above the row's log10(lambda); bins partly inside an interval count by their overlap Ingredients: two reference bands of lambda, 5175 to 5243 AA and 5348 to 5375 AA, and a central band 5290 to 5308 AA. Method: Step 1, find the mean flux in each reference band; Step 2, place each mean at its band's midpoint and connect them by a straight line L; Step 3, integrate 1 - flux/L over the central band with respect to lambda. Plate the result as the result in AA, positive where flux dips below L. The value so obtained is -0.9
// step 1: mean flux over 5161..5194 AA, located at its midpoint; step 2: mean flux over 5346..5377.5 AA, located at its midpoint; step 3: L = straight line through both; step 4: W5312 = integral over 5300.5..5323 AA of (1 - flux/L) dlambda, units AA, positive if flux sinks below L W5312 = -2.0 AA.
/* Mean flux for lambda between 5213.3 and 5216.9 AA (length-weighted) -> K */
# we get 140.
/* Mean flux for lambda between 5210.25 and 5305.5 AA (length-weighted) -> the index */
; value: 138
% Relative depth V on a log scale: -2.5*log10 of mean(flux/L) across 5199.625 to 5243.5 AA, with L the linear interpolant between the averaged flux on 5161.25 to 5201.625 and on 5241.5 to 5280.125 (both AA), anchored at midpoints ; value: -0.07 mag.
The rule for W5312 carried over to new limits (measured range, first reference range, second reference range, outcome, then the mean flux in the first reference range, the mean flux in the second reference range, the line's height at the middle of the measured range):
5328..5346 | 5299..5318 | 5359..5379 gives 0.8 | 146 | 140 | 143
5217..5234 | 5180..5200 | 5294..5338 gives -0.9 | 122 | 141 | 128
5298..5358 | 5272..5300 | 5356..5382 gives 0.1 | 141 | 142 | 141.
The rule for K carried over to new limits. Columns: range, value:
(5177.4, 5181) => 138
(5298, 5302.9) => 132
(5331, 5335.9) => 140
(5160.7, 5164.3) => 138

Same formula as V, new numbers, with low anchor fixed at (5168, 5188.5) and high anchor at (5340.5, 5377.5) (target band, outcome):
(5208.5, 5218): -0.16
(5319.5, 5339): -0.01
